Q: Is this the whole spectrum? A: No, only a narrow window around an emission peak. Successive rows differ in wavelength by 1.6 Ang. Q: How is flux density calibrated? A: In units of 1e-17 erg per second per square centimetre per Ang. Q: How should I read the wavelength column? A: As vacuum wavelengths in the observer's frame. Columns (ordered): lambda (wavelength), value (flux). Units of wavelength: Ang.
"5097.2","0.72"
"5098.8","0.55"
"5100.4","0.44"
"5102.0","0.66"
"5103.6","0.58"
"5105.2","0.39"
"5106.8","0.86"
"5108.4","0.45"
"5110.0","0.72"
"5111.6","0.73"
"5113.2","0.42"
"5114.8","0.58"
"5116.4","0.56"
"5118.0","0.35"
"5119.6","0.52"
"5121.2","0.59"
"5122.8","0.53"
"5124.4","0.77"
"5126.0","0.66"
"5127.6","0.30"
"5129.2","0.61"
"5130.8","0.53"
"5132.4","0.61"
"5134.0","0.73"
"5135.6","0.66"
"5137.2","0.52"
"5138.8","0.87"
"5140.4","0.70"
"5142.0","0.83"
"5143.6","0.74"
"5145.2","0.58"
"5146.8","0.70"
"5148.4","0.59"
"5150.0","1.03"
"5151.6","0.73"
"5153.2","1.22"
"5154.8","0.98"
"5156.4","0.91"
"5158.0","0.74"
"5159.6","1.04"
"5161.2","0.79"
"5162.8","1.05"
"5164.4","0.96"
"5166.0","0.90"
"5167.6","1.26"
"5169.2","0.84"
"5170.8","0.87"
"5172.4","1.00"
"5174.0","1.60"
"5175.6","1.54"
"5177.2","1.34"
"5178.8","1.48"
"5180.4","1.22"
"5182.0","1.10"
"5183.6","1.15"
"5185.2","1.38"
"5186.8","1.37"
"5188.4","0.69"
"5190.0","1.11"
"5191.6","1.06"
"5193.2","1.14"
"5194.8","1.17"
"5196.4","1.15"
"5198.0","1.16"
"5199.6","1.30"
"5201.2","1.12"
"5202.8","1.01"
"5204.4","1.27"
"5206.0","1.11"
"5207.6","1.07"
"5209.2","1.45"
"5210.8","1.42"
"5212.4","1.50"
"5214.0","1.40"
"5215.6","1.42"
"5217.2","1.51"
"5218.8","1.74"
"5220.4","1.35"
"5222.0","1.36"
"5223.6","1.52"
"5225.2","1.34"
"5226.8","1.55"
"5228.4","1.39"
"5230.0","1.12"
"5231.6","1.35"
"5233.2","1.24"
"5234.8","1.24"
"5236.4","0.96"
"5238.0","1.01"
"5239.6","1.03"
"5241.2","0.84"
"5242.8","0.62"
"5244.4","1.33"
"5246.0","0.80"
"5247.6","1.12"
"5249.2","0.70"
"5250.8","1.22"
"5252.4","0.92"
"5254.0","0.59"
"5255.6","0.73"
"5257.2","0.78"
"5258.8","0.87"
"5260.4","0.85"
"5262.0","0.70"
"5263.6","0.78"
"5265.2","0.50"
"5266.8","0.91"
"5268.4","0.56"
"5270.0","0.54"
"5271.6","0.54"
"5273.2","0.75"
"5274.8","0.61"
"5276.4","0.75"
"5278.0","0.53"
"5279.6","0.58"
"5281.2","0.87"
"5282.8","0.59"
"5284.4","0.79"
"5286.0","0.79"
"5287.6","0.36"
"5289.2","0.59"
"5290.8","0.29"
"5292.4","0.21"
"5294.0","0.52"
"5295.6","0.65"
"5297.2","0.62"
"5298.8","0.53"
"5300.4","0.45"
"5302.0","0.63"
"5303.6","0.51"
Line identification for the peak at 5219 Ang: C III] 1909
